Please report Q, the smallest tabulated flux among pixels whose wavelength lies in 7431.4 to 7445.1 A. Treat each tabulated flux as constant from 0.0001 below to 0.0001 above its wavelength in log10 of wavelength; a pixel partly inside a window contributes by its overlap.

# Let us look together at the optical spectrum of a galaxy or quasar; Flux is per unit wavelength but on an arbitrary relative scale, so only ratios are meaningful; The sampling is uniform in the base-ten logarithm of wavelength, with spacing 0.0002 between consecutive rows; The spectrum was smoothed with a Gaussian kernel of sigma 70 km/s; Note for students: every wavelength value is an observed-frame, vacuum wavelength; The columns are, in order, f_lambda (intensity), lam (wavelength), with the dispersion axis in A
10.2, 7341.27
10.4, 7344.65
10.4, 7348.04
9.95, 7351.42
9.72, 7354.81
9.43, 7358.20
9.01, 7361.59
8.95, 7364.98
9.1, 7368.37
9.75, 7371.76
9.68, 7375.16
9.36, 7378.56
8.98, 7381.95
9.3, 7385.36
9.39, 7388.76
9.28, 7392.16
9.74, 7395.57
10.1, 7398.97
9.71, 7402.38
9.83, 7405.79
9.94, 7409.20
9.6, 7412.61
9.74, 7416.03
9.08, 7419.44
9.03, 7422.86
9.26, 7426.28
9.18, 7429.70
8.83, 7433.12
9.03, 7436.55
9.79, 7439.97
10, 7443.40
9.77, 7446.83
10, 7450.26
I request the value 8.83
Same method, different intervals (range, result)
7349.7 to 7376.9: 8.95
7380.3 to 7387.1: 8.98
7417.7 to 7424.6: 9.03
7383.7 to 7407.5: 9.28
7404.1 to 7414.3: 9.6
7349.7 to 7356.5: 9.72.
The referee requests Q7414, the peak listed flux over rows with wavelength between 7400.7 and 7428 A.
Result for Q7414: 9.94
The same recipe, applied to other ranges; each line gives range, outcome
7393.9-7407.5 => 10.1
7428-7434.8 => 9.18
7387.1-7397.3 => 9.74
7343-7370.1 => 10.4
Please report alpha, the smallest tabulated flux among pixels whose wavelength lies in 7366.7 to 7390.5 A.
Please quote 8.98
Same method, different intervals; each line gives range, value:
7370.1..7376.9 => 9.68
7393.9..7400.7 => 9.74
